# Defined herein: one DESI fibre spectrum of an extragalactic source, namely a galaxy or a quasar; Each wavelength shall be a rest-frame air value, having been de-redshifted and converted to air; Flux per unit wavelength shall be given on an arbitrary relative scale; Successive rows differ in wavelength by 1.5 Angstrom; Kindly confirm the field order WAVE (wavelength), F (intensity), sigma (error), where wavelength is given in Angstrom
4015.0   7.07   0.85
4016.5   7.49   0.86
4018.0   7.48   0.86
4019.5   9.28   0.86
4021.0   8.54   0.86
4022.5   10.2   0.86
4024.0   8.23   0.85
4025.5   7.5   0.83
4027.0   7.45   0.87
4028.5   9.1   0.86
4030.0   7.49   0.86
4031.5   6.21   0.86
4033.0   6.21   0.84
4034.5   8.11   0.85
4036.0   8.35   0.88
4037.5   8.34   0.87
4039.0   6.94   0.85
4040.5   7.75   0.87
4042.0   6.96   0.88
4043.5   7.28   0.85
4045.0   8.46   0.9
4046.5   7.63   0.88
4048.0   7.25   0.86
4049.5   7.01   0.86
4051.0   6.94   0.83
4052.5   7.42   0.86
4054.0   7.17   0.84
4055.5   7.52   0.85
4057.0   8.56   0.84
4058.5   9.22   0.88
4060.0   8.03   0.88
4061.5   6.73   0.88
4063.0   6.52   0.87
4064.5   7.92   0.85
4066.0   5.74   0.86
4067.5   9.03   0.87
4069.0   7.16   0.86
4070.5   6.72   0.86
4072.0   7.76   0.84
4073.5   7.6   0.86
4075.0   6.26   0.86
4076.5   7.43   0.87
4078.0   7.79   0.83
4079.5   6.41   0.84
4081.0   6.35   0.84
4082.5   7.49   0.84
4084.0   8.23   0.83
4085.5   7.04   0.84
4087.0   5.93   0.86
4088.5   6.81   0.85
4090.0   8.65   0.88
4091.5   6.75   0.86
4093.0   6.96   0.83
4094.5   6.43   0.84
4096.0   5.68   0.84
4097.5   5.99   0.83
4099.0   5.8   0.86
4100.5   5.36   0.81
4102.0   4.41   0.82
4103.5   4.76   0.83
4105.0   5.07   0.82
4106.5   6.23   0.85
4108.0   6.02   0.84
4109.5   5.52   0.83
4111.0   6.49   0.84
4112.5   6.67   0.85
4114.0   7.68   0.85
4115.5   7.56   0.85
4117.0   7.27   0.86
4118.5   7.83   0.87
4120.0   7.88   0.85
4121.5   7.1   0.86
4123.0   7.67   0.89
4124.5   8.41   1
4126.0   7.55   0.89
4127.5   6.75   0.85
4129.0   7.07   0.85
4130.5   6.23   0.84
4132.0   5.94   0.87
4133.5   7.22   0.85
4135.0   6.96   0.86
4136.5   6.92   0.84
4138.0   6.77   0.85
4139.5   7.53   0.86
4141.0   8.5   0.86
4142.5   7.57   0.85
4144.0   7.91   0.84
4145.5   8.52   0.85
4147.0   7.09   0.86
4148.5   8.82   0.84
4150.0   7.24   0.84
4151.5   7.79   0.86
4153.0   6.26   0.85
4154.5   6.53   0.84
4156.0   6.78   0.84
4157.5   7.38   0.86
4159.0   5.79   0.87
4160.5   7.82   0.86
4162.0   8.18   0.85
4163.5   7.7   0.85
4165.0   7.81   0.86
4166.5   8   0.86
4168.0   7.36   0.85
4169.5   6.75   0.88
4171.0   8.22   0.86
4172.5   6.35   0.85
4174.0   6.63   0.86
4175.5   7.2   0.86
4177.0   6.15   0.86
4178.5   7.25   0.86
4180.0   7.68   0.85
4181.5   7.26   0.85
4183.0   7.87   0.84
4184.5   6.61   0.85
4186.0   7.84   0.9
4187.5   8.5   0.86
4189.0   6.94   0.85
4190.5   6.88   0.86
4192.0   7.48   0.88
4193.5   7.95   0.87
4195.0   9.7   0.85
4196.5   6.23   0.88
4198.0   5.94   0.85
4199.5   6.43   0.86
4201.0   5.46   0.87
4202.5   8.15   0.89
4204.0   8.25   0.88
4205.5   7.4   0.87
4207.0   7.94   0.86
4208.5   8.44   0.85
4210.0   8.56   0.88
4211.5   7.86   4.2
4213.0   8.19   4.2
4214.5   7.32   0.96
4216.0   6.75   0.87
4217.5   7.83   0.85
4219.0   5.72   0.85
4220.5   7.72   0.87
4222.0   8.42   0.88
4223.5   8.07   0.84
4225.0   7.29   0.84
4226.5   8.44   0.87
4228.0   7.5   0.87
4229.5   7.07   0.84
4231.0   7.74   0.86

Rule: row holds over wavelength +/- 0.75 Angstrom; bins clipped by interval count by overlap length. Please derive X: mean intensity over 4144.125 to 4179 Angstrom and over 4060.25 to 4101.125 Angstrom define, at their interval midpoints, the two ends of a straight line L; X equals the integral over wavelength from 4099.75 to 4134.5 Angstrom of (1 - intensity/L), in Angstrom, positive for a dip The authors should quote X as 2.2 Angstrom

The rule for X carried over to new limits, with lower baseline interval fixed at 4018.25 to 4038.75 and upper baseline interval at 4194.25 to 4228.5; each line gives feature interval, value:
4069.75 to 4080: 1.0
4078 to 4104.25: 4.7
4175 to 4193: 0.7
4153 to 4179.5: 1.8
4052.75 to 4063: 0.3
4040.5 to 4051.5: 0.8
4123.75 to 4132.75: 0.9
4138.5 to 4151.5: -0.2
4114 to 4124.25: 0.3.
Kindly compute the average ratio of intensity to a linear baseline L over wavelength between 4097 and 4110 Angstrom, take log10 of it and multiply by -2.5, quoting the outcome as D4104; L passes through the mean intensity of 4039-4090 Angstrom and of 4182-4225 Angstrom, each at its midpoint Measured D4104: 0.331 mag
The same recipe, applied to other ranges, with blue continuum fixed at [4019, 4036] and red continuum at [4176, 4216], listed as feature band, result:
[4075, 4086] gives 0.10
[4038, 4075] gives 0.07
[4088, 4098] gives 0.15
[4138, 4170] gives 0.02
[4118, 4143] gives 0.06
